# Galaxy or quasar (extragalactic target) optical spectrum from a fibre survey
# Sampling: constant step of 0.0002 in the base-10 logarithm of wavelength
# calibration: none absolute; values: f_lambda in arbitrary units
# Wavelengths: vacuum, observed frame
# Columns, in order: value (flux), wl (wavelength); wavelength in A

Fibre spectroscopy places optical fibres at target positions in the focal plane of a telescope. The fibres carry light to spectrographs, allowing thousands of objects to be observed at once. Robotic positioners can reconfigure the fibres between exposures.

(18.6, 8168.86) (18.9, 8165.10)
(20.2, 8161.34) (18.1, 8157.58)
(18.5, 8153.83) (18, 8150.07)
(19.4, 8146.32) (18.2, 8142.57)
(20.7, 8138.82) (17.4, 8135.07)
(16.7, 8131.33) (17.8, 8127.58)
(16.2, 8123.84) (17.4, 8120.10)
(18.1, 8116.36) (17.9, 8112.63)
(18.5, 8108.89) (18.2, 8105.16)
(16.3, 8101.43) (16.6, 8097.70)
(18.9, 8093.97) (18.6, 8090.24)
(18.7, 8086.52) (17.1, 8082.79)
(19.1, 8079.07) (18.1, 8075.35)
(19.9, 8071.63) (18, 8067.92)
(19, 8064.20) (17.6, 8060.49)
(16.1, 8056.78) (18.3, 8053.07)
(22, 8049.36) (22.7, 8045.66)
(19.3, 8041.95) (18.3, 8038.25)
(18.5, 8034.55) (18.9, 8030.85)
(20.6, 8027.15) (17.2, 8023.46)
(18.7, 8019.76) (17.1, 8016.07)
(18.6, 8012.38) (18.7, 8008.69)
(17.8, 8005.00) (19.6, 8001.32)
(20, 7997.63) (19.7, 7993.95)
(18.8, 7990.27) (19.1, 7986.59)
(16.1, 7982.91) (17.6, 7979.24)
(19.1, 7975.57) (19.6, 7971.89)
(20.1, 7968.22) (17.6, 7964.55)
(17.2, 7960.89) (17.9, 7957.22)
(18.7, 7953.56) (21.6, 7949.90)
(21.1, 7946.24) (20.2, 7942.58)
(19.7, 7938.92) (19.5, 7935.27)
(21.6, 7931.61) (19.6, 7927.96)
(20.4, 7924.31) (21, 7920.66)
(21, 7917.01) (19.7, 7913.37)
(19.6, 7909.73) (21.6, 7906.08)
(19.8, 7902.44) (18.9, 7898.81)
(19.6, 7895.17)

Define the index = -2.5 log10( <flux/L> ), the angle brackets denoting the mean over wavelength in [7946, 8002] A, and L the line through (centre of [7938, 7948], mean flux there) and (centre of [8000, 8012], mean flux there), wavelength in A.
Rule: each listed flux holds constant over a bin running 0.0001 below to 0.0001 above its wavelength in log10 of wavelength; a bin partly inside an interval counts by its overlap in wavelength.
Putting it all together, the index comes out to 0.03 mag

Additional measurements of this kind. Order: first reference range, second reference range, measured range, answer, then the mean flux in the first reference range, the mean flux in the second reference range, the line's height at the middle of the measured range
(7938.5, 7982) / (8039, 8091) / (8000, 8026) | 0.04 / 19.1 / 18.9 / 19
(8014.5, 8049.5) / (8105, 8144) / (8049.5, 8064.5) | 0.04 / 19.2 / 17.9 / 18.9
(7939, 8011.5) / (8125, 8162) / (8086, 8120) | 0.04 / 19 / 18.4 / 18.5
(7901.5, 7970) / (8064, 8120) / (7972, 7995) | 0.05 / 19.9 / 18.1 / 19.4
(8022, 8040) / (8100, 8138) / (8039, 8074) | -0.04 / 18.7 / 17.6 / 18.4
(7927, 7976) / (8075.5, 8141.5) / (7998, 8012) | 0.01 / 19.5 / 17.9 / 19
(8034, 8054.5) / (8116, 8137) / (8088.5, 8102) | 0.03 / 20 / 17.2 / 18.3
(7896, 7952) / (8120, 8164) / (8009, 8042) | 0.05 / 20.3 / 18.3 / 19.4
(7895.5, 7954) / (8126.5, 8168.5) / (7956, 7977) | 0.08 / 20.3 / 18.6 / 19.9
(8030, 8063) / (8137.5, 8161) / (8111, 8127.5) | 0.09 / 19.1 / 18.9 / 18.9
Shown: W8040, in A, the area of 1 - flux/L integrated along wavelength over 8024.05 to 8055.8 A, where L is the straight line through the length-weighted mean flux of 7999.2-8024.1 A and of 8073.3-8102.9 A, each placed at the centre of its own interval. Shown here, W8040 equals -2.5 A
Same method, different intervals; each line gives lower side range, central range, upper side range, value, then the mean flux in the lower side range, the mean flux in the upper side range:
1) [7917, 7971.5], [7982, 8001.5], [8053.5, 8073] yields 0.14 A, 19.8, 18.1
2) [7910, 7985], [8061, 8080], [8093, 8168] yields -0.18 A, 19.5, 18.1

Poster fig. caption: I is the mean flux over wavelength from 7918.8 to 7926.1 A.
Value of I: 20.7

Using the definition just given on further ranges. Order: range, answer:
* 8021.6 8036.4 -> 18.8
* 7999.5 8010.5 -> 18.7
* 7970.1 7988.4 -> 18.3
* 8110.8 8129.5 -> 17.5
